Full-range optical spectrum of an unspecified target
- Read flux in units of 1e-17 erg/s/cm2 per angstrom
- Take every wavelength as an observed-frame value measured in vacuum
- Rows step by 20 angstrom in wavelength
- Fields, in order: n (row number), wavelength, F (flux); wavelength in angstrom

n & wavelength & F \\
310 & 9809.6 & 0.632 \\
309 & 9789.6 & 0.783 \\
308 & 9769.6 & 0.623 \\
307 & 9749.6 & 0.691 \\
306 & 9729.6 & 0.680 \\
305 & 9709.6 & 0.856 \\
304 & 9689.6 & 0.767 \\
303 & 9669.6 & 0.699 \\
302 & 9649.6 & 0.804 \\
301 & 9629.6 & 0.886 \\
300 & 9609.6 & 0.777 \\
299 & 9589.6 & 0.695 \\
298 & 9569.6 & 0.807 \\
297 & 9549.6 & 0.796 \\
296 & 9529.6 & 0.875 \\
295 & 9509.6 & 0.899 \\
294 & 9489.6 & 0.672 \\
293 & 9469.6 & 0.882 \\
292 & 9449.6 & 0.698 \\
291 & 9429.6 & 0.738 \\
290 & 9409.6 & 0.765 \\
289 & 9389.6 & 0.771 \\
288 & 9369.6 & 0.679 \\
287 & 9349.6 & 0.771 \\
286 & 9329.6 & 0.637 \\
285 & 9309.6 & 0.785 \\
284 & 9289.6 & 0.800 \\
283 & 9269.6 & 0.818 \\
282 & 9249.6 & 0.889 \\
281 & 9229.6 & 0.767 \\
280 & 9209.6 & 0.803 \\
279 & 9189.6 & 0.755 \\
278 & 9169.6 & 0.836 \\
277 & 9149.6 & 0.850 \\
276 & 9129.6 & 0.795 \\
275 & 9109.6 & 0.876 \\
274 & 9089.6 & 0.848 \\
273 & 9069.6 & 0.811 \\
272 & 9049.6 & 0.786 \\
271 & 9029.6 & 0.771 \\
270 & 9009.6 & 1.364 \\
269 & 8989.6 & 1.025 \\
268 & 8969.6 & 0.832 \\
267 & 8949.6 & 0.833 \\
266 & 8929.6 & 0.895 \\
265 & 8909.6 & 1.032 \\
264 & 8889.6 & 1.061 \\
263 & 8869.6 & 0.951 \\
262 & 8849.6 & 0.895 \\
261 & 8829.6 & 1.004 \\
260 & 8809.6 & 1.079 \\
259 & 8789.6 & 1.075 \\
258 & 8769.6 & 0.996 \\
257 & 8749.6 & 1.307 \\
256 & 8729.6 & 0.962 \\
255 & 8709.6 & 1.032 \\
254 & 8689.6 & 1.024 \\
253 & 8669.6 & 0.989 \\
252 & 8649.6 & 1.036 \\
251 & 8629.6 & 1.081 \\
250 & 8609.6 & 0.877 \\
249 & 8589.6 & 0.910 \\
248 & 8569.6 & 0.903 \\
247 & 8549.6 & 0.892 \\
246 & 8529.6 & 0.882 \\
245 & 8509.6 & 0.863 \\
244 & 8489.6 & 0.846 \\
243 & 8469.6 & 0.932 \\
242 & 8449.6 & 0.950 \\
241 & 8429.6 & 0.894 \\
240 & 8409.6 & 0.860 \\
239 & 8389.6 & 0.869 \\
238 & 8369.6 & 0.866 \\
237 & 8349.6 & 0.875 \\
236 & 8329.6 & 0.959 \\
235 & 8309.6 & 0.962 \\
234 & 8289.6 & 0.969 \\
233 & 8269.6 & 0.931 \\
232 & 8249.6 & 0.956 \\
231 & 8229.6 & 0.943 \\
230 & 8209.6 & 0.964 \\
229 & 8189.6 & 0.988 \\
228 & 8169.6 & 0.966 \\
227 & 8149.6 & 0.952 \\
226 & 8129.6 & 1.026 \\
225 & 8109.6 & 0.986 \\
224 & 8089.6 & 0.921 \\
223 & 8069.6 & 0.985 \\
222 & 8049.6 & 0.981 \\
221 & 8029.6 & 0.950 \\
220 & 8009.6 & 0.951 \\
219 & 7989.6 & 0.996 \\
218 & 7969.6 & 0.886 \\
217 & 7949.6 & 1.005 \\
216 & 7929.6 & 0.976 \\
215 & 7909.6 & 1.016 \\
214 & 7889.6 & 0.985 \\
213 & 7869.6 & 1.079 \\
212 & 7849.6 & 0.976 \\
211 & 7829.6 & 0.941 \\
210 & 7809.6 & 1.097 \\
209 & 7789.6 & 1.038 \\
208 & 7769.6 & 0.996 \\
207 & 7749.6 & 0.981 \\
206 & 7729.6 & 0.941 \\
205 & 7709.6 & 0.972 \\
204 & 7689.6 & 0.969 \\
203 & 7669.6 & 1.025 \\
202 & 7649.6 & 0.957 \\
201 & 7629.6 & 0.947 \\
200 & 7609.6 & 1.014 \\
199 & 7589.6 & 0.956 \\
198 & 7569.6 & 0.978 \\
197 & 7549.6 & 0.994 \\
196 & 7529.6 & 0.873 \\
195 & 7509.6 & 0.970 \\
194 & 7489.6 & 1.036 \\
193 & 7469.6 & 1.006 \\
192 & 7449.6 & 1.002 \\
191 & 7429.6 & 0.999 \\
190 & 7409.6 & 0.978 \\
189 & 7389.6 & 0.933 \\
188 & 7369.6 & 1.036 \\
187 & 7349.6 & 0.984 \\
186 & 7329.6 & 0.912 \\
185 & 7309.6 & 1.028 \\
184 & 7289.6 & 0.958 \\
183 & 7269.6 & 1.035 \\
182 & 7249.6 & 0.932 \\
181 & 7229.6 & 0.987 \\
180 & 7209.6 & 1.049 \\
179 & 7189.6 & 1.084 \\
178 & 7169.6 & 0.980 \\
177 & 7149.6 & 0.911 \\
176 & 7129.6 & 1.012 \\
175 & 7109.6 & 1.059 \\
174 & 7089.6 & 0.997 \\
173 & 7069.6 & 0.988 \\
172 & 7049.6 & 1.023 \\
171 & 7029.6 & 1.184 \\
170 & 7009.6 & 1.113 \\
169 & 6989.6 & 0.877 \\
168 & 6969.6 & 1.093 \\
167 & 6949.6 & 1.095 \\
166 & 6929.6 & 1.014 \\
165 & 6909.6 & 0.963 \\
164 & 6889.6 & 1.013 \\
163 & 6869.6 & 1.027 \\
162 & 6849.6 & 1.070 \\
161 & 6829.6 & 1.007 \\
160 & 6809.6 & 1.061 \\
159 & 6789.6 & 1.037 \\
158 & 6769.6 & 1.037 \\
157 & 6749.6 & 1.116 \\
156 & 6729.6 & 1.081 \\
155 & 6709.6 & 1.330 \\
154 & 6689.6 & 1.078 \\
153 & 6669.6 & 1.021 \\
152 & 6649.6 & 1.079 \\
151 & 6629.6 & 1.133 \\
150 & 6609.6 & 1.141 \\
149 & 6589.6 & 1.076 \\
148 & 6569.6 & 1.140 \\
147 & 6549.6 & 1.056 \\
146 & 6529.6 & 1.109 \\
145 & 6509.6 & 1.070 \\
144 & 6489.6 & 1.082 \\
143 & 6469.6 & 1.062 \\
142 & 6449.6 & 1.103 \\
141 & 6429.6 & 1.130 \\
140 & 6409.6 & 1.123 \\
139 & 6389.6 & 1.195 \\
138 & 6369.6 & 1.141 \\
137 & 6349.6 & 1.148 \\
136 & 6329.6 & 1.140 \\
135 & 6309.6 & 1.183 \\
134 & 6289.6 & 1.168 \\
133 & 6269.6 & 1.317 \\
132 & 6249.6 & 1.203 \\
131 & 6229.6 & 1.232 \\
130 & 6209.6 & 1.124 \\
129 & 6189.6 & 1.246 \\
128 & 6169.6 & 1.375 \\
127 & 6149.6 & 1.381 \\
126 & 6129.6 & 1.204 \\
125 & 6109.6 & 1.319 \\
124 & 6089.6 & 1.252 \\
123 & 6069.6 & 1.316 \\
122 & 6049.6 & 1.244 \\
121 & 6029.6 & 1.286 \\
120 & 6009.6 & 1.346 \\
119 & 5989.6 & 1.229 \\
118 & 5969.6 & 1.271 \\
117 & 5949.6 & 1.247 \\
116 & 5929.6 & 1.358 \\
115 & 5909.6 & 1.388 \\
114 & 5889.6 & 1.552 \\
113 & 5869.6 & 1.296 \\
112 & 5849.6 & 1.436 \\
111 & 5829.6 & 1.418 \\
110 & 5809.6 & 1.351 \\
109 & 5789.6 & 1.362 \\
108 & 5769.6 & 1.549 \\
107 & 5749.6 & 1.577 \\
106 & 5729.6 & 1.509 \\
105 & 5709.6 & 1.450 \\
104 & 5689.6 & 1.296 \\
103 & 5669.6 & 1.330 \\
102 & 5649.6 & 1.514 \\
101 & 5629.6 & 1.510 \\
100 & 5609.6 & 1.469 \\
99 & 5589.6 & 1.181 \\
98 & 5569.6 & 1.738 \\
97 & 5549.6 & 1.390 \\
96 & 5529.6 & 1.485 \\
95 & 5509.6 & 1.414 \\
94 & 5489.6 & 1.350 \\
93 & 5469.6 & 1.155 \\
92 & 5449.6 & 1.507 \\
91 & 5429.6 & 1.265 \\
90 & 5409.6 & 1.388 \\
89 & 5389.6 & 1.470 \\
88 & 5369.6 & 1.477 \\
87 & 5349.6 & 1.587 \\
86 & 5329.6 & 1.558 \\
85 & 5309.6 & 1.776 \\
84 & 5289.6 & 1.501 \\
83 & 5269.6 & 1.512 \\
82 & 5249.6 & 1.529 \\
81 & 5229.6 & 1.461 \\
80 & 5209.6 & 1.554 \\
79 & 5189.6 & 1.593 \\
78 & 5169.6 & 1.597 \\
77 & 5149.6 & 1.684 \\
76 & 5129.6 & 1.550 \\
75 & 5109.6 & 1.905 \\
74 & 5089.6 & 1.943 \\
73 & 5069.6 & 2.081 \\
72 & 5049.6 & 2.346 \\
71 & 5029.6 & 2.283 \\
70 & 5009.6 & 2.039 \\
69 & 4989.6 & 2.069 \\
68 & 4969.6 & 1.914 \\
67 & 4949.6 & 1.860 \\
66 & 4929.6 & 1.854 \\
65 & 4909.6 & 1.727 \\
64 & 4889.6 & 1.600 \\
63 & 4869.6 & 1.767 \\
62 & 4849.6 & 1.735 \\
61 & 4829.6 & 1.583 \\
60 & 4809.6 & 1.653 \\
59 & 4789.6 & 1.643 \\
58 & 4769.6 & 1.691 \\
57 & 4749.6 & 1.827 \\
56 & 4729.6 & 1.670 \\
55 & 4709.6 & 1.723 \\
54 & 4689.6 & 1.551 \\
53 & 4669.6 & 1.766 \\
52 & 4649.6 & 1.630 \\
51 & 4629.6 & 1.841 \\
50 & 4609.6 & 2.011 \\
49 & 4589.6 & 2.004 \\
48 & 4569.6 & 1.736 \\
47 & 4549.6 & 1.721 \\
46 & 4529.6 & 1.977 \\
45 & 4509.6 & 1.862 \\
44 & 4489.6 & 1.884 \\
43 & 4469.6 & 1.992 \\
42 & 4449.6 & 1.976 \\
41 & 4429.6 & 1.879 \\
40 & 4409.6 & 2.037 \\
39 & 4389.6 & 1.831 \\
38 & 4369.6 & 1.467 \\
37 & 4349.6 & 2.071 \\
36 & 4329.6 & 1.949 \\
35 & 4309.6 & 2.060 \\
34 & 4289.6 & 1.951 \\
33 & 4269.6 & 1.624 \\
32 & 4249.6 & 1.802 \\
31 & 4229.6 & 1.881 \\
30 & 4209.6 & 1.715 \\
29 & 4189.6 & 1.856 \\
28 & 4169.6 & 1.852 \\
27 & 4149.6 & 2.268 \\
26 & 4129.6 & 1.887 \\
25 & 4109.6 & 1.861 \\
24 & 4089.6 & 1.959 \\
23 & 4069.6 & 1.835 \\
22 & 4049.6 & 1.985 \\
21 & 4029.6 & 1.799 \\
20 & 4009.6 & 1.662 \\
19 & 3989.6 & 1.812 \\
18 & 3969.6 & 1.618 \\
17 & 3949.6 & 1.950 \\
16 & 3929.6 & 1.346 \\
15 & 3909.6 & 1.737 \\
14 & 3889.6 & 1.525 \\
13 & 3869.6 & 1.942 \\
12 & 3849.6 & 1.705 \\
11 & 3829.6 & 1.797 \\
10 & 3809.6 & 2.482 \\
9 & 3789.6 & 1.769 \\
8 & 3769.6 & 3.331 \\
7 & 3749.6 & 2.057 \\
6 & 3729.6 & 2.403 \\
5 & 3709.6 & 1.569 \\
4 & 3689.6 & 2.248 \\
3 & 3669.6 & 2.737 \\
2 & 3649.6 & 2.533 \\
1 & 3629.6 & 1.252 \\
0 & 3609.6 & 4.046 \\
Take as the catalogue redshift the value 0.799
